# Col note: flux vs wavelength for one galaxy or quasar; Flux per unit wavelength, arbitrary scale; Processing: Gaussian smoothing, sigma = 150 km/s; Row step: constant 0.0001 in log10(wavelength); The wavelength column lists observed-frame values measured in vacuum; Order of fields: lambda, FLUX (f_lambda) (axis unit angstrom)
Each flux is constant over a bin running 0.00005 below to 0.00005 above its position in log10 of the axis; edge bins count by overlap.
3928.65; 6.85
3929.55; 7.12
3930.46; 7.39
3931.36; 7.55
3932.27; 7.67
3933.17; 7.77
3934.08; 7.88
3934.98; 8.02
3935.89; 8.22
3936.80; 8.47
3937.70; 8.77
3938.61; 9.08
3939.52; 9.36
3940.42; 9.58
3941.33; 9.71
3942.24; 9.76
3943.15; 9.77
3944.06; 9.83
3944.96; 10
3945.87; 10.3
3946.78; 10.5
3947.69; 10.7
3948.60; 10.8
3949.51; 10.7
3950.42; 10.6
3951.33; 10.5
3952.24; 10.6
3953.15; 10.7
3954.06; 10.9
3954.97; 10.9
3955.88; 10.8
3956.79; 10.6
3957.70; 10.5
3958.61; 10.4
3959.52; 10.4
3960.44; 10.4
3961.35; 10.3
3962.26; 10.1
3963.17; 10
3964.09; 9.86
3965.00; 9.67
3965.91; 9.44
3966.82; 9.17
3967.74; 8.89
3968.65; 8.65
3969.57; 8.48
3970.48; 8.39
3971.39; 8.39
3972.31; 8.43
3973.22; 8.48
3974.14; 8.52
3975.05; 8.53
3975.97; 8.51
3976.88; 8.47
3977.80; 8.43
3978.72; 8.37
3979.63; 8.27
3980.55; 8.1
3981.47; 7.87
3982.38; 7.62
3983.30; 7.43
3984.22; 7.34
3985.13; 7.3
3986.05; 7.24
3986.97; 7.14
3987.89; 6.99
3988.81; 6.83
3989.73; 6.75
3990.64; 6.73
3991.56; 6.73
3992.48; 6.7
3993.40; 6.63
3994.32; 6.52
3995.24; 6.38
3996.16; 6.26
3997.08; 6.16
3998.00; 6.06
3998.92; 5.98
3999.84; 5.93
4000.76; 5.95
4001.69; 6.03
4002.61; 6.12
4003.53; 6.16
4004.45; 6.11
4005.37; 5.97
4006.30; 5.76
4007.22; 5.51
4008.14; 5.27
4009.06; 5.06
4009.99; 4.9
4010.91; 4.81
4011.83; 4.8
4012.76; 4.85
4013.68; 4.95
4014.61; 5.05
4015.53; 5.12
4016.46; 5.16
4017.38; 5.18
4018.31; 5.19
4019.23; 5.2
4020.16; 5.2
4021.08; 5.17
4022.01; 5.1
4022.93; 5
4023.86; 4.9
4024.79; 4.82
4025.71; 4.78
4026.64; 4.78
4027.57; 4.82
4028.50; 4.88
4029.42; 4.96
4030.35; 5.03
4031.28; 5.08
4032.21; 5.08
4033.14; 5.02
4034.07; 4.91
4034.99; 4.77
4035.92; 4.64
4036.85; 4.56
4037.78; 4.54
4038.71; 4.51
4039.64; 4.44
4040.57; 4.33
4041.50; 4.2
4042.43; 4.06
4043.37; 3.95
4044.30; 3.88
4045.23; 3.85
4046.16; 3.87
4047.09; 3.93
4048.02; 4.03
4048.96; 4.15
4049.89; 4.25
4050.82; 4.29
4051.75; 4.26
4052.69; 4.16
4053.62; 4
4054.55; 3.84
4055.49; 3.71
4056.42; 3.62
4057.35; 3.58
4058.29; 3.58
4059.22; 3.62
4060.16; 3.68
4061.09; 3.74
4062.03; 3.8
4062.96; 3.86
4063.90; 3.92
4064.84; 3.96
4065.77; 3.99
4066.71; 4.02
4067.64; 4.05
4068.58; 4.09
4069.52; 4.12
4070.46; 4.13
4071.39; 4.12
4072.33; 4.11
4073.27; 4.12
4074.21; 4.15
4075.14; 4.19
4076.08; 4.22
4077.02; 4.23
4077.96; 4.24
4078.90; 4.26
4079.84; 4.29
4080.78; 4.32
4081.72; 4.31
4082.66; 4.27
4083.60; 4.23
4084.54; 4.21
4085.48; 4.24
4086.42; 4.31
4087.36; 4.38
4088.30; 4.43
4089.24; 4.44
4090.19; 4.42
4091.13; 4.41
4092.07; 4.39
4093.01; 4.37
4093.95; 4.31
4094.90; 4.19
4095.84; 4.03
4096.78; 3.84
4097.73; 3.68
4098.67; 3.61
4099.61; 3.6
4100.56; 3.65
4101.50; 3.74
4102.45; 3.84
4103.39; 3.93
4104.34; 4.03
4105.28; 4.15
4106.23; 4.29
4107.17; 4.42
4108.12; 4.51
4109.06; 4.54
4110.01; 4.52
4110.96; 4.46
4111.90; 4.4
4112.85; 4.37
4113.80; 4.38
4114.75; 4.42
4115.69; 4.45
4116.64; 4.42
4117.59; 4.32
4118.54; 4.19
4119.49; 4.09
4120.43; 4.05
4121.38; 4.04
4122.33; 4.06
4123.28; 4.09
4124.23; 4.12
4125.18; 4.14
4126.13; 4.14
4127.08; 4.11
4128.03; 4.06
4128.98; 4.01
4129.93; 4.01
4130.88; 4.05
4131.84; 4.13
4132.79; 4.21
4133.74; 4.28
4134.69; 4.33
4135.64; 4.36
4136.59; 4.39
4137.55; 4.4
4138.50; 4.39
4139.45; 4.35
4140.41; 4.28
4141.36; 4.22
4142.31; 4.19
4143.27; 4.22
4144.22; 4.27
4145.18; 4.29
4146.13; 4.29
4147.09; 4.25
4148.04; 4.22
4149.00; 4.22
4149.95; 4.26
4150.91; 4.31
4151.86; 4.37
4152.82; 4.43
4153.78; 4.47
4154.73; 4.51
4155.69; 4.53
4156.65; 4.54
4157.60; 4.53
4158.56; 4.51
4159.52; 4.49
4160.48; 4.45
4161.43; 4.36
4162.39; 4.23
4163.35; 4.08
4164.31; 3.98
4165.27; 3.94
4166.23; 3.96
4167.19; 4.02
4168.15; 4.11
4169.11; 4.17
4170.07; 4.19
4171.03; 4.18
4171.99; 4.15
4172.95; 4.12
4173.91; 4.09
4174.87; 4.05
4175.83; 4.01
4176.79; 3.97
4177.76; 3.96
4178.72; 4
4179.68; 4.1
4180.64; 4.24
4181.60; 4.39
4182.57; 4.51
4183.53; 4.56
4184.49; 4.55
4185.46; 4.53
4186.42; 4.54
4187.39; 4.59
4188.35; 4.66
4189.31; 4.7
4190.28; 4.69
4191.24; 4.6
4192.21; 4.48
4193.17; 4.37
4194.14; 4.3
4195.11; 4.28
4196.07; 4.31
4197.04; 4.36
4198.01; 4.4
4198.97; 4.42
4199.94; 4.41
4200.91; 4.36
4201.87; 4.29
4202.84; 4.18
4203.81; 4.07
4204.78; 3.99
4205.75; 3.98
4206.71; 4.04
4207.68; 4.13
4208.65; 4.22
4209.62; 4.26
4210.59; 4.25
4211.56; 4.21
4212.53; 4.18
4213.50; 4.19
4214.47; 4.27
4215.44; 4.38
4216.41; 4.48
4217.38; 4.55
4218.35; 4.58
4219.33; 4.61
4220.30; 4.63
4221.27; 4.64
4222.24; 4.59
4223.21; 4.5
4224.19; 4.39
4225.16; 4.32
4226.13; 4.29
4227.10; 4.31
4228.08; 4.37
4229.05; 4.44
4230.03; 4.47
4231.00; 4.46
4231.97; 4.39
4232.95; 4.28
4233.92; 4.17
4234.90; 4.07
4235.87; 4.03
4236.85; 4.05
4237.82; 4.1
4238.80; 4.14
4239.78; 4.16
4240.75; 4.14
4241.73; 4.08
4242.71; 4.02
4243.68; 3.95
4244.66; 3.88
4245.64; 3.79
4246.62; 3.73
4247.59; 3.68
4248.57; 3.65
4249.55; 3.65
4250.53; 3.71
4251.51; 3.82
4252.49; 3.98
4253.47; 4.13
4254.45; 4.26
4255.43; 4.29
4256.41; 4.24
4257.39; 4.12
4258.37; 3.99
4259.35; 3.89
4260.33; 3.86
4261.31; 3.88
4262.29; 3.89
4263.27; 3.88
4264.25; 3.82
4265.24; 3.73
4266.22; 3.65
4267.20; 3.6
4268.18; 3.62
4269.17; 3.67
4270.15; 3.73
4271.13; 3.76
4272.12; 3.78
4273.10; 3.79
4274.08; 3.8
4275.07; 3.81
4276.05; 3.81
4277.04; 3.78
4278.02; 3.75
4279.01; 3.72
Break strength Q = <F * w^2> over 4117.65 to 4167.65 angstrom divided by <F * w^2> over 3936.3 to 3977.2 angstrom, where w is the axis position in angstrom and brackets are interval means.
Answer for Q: 0.48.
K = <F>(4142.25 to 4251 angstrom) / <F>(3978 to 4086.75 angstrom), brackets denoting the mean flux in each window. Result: 0.84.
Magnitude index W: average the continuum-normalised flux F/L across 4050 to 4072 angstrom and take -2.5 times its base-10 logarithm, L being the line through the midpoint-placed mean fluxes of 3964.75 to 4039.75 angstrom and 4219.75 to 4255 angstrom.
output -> 0.42 mag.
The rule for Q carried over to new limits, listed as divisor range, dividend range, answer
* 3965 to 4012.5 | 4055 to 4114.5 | 0.61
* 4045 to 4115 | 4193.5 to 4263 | 1.09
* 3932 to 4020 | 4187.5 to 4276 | 0.59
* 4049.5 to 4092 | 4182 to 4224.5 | 1.14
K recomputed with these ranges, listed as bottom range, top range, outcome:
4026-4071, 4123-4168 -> 1.01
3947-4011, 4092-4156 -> 0.52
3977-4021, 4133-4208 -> 0.69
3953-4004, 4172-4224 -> 0.53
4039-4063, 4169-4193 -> 1.09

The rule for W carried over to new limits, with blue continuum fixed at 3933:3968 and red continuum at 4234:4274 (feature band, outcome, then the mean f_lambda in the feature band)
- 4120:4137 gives 0.47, 4.14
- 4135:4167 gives 0.35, 4.31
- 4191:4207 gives 0.17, 4.28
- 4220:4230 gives 0.01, 4.45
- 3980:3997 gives 0.29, 7.02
